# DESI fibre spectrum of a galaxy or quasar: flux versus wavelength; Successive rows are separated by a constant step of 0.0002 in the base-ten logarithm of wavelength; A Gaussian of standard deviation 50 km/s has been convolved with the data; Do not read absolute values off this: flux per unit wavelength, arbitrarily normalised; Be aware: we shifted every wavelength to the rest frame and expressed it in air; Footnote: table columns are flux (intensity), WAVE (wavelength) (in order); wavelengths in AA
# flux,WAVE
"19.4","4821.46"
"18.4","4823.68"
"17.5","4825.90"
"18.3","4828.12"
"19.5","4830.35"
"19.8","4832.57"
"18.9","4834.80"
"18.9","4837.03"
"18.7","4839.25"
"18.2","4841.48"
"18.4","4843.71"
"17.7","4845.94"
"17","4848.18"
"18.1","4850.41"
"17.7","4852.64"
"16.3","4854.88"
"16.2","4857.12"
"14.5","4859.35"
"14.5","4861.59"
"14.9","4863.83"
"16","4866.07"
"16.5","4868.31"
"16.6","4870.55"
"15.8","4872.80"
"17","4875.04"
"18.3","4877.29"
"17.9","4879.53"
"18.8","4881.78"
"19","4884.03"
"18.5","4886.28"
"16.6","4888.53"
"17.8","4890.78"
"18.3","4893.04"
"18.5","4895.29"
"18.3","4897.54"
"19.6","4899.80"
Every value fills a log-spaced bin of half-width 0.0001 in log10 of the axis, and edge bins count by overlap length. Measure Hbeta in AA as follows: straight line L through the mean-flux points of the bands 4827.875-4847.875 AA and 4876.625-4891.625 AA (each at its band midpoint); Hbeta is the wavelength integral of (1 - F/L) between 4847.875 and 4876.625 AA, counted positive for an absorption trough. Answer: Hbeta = 3.3 AA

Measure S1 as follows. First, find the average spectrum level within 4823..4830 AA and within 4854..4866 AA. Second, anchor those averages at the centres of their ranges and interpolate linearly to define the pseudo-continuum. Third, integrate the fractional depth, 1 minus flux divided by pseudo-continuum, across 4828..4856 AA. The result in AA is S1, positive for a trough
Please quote -2.3 AA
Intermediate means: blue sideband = 18.2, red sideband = 15.3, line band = 18.3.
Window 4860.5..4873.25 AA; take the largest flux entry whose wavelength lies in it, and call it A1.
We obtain 16.6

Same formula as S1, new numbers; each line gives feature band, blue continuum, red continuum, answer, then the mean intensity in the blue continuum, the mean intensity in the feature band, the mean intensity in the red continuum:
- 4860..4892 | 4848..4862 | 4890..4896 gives 0.8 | 16.4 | 17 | 18.2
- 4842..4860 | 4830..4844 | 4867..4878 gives 1.0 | 18.9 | 17.1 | 16.8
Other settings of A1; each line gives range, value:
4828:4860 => 19.8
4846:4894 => 19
